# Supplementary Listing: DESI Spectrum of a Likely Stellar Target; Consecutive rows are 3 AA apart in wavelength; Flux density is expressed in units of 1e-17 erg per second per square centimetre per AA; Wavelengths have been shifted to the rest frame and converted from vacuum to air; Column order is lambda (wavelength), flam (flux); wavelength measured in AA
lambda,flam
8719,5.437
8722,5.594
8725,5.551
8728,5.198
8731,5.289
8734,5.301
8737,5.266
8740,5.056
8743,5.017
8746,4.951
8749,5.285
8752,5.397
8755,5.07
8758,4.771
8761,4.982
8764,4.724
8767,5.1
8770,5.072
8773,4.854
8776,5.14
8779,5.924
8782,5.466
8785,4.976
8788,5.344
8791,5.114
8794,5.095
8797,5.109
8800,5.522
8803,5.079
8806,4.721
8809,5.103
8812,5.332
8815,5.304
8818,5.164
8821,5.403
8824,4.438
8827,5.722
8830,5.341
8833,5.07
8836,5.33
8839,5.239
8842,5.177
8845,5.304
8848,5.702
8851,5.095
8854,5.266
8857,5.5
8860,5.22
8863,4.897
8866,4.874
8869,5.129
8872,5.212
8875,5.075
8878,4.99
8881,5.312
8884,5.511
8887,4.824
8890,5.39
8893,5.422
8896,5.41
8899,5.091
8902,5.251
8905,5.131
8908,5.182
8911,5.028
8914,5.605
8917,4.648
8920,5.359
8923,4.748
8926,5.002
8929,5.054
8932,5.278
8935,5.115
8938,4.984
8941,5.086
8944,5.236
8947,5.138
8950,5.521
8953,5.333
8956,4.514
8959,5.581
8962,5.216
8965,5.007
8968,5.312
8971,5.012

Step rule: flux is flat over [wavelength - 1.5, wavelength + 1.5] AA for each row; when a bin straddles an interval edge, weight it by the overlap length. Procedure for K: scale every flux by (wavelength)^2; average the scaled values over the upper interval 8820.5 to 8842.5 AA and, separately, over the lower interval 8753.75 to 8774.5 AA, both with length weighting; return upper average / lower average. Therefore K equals 1.1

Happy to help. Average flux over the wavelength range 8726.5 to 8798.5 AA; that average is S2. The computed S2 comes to 5.15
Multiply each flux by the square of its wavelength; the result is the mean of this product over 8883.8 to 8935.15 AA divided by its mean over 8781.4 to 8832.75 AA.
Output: 1.02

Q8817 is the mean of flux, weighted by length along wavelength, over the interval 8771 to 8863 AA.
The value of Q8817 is 5.23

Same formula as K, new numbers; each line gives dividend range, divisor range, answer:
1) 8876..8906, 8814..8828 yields 1.03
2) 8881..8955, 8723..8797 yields 1.04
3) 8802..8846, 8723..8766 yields 1.03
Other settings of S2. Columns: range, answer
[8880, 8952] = 5.18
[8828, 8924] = 5.2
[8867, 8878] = 5.11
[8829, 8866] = 5.24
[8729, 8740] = 5.25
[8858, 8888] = 5.12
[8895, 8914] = 5.21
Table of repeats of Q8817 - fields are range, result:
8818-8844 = 5.21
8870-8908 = 5.22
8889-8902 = 5.32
